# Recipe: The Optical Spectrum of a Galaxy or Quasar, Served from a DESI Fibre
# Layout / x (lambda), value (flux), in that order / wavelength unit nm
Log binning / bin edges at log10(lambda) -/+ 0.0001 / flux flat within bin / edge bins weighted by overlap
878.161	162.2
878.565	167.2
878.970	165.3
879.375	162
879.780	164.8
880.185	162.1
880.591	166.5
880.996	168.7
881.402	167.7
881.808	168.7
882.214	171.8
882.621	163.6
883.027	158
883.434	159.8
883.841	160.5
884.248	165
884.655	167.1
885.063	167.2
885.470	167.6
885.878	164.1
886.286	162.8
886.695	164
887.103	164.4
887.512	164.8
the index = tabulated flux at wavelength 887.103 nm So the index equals 164.4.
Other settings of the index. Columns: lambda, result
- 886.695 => 164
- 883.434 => 159.8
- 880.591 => 166.5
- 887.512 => 164.8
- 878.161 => 162.2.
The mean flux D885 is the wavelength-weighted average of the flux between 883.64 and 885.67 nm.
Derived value 166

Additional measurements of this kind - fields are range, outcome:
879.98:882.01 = 167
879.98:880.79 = 164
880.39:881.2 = 168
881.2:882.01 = 168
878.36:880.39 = 164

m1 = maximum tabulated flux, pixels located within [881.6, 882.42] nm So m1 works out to 171.8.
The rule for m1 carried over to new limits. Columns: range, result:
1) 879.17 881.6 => 168.7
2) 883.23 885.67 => 167.6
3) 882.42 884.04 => 163.6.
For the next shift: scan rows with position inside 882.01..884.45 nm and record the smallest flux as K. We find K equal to 158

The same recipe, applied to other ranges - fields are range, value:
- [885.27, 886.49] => 162.8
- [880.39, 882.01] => 166.5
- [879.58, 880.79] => 162.1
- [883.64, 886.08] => 160.5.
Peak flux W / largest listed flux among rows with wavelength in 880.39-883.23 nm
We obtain 171.8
